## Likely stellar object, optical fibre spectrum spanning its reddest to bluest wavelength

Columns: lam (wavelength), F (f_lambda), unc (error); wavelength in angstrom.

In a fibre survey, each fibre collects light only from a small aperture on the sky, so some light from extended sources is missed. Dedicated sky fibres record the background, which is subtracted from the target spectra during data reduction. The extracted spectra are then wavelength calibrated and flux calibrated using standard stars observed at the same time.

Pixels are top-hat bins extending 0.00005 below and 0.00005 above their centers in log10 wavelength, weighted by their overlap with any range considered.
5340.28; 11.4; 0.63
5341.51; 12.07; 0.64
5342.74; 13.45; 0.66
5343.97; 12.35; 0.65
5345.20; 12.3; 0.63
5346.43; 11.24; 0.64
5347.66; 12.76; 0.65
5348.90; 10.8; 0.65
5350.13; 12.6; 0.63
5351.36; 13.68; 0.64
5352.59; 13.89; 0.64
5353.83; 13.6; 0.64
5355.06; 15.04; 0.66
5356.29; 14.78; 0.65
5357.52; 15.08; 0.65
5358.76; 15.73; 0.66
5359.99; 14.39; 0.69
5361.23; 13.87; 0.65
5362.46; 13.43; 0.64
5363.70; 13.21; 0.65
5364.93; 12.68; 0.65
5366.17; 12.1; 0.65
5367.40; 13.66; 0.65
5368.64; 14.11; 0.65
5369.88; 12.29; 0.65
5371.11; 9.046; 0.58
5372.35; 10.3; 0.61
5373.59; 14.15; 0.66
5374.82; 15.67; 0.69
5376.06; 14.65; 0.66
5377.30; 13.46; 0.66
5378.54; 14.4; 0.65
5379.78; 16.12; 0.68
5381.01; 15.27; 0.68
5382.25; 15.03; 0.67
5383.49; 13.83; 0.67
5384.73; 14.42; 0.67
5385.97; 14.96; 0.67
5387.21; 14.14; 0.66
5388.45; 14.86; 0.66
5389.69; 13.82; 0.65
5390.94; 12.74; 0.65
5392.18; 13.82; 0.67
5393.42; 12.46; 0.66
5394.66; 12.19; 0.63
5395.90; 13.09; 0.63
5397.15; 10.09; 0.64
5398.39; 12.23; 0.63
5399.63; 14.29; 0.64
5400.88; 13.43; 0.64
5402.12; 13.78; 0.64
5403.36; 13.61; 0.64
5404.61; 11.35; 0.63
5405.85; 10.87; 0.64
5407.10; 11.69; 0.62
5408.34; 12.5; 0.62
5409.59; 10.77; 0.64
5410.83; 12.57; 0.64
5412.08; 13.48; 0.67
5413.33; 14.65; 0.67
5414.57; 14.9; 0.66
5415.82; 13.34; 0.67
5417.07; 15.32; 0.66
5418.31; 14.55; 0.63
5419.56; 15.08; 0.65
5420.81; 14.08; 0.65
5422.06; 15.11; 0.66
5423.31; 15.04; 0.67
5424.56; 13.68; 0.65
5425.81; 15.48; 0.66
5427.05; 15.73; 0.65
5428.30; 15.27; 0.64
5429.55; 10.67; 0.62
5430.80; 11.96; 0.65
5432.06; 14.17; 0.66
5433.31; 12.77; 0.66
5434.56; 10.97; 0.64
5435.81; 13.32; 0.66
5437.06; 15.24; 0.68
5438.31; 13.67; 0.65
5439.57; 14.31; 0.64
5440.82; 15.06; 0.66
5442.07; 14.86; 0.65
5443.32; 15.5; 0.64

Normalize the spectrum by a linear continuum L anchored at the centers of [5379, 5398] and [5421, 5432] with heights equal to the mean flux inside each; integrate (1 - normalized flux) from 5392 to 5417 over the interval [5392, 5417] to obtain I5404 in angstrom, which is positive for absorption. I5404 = 2.0 angstrom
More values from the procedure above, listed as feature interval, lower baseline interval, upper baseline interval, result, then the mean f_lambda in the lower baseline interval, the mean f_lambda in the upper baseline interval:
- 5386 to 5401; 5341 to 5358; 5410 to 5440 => 0.5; 13.1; 13.9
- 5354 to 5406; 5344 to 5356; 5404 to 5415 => -3.5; 12.9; 12.5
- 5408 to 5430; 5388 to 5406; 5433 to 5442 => -1.2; 12.9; 13.7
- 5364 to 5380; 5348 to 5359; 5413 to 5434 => 0.8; 13.8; 14.2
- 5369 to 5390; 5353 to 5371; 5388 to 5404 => -0.8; 13.7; 13.1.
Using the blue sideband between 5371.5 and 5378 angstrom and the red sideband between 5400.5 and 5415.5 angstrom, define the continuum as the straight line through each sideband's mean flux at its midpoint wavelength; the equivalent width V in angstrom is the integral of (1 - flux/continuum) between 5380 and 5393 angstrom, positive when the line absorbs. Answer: -1.0 angstrom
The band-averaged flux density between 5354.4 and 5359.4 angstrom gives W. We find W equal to 15.2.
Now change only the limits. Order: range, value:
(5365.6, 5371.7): 12.3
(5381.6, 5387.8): 14.5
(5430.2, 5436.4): 12.6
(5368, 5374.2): 12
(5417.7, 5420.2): 14.8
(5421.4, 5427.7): 15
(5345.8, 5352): 12.2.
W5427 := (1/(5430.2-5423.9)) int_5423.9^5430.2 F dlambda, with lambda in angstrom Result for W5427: 14.2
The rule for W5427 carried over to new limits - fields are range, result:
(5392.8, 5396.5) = 12.6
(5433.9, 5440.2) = 13.5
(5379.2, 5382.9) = 15.5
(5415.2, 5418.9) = 14.4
